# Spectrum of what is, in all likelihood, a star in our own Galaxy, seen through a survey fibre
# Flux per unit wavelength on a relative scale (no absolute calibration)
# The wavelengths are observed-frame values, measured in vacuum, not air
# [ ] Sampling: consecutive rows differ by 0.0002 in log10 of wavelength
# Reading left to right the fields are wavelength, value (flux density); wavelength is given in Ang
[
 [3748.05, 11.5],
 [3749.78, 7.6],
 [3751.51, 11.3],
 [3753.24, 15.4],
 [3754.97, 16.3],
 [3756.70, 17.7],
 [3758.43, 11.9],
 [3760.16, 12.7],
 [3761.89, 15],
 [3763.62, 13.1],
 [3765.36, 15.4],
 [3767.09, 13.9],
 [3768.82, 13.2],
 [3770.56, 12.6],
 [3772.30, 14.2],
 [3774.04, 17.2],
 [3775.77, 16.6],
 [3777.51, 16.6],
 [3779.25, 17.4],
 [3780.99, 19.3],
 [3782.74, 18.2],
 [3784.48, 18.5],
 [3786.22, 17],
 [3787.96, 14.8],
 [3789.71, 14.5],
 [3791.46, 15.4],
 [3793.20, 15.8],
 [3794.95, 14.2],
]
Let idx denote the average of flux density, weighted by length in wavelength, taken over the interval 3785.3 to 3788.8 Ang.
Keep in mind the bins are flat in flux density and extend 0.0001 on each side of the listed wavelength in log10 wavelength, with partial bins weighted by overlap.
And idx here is 16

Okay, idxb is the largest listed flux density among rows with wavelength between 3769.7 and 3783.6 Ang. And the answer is 19.3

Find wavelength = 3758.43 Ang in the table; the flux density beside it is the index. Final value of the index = 11.9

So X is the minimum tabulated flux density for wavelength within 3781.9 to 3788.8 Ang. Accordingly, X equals 14.8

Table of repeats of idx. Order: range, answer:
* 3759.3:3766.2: 14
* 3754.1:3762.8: 14.7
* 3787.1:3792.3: 14.9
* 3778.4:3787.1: 18.1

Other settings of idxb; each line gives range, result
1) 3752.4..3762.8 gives 17.7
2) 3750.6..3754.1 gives 15.4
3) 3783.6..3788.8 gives 18.5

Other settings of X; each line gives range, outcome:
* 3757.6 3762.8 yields 11.9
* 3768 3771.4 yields 12.6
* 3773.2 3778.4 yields 16.6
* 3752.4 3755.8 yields 15.4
